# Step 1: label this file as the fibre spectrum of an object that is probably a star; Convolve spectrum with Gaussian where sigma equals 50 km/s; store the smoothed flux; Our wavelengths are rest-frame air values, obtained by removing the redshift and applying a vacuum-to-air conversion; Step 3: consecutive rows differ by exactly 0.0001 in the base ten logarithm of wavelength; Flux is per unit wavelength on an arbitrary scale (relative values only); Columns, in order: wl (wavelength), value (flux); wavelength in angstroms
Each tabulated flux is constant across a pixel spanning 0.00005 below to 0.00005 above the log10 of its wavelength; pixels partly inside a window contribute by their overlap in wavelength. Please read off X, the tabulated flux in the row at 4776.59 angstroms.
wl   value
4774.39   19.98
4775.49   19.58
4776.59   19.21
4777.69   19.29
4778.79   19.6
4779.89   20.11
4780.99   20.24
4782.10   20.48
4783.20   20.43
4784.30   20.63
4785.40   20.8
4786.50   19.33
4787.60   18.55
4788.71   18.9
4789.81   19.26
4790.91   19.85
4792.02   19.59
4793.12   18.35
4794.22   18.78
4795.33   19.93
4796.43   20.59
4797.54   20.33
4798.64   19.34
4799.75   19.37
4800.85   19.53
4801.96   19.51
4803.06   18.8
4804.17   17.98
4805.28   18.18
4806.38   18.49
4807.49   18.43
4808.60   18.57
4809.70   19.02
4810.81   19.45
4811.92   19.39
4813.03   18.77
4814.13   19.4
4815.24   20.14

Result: 19.21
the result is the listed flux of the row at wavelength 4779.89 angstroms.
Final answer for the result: 20.11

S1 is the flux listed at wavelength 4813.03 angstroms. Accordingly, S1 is 18.77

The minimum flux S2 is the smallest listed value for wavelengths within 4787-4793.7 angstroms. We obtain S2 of 18.35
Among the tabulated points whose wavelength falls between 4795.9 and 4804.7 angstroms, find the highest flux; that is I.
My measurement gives 20.59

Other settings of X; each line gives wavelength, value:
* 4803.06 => 18.8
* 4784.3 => 20.63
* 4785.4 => 20.8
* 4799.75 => 19.37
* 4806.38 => 18.49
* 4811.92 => 19.39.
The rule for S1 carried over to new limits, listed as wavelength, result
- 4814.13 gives 19.4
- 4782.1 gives 20.48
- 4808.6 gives 18.57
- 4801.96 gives 19.51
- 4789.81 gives 19.26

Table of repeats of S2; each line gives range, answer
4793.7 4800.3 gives 18.78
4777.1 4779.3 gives 19.29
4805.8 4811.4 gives 18.43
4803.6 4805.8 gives 17.98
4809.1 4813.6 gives 18.77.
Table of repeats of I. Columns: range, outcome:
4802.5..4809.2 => 18.8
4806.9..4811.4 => 19.45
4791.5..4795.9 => 19.93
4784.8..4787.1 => 20.8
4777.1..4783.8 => 20.48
